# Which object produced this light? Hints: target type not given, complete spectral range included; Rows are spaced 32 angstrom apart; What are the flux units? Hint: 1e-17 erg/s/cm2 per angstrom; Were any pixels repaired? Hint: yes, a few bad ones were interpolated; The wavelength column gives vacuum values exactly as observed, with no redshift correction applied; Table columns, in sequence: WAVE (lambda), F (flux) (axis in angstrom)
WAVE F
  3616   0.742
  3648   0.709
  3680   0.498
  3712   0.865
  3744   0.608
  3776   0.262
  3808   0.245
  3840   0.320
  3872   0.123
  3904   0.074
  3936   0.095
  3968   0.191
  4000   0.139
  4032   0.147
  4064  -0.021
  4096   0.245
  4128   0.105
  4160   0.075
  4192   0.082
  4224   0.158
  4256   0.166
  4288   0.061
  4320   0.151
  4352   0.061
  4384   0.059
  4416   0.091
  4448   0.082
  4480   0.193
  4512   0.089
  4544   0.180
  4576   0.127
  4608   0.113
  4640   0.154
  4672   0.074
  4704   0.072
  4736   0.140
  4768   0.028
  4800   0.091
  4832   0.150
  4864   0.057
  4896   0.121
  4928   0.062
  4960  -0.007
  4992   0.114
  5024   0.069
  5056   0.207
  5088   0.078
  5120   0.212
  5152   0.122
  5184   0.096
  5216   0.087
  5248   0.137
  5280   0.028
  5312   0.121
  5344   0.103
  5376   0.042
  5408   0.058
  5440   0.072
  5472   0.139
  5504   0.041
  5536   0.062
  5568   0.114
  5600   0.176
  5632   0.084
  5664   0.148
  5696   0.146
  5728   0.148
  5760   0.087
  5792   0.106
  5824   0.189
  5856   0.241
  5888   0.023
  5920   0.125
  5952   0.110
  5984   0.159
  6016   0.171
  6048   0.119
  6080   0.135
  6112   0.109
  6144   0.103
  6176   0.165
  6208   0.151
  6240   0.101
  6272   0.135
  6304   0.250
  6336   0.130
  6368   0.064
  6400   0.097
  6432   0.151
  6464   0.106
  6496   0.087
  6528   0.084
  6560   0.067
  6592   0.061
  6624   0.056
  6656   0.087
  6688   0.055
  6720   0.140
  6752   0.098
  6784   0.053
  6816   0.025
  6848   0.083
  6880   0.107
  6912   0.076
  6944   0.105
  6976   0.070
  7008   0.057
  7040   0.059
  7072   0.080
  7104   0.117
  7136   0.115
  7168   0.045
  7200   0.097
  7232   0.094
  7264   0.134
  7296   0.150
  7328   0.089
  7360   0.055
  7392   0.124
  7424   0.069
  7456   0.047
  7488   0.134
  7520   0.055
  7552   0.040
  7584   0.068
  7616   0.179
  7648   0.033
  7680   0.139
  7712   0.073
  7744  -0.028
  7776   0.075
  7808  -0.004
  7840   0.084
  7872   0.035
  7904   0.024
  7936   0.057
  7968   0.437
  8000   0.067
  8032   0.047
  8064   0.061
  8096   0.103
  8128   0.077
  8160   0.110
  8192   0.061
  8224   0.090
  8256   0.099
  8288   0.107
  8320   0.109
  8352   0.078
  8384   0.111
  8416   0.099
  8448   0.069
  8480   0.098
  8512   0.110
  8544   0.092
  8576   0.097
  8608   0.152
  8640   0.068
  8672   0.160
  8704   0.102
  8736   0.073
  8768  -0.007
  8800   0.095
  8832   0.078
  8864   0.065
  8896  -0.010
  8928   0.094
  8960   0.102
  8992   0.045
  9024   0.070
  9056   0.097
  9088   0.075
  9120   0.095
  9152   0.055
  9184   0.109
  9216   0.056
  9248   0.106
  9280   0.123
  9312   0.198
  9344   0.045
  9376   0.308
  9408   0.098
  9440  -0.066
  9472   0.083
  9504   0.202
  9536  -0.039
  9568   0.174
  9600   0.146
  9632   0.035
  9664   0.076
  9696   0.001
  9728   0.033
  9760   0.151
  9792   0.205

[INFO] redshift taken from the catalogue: 1.137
